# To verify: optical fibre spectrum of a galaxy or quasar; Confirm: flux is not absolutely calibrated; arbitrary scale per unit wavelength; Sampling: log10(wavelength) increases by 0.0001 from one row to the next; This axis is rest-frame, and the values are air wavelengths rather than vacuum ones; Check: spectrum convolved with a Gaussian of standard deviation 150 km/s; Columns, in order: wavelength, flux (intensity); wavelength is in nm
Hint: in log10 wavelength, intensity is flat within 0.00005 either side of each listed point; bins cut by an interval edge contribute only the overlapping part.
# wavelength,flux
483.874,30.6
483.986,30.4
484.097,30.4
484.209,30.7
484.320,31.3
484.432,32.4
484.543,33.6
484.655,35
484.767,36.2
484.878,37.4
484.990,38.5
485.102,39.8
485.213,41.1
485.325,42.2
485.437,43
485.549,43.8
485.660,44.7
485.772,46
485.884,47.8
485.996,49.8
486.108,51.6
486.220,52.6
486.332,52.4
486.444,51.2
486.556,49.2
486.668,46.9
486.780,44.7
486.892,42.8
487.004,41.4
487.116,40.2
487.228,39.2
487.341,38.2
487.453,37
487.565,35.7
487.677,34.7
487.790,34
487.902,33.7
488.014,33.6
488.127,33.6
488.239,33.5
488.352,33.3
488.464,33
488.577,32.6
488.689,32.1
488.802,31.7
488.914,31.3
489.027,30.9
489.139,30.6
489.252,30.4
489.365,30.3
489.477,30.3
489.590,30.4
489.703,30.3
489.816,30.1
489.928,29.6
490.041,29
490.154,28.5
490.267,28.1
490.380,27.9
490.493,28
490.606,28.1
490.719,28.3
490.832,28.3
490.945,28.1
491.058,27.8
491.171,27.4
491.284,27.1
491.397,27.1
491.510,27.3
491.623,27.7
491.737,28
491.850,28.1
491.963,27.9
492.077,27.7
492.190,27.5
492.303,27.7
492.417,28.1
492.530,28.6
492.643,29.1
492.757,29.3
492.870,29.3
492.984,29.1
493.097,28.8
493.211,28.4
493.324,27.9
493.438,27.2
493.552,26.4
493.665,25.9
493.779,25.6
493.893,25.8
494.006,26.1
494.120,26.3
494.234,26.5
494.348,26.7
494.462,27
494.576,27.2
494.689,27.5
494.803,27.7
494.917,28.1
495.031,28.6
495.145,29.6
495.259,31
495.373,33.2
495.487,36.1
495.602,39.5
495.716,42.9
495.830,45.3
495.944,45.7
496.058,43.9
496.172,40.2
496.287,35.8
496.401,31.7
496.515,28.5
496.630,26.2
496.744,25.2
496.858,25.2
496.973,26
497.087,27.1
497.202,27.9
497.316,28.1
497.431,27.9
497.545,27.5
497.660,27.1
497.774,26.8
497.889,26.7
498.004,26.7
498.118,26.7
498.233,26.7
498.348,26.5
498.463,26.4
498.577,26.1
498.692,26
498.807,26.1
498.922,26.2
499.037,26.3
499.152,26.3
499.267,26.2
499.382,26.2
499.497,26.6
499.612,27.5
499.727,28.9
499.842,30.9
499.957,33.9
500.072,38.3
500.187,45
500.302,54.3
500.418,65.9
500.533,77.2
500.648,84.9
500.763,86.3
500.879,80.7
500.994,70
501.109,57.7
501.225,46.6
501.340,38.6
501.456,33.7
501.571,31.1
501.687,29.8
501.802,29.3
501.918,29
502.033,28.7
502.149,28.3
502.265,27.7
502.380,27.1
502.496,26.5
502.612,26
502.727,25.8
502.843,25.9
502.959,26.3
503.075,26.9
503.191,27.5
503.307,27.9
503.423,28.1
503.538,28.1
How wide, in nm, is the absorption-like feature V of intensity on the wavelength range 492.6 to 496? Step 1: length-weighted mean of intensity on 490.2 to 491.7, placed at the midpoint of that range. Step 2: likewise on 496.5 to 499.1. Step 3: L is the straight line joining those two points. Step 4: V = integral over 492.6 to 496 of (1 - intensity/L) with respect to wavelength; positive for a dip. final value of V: -0.382 nm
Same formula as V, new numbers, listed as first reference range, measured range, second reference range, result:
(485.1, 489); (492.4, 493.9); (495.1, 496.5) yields 0.41 nm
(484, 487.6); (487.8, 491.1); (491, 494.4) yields 0.34 nm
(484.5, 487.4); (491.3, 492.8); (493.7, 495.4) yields 0.20 nm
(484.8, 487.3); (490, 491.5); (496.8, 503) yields 0.49 nm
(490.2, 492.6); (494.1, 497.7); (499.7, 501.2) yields 0.97 nm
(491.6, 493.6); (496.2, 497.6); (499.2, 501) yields 0.42 nm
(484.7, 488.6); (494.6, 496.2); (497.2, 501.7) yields 0.15 nm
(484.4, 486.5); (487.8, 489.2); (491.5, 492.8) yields 0.15 nm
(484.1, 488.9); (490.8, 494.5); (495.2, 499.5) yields 0.71 nm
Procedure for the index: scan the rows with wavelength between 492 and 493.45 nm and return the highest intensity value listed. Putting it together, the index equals 29.3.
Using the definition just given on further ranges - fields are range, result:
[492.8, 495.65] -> 39.5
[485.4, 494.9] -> 52.6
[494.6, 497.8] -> 45.7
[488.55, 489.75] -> 32.6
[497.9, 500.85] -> 86.3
